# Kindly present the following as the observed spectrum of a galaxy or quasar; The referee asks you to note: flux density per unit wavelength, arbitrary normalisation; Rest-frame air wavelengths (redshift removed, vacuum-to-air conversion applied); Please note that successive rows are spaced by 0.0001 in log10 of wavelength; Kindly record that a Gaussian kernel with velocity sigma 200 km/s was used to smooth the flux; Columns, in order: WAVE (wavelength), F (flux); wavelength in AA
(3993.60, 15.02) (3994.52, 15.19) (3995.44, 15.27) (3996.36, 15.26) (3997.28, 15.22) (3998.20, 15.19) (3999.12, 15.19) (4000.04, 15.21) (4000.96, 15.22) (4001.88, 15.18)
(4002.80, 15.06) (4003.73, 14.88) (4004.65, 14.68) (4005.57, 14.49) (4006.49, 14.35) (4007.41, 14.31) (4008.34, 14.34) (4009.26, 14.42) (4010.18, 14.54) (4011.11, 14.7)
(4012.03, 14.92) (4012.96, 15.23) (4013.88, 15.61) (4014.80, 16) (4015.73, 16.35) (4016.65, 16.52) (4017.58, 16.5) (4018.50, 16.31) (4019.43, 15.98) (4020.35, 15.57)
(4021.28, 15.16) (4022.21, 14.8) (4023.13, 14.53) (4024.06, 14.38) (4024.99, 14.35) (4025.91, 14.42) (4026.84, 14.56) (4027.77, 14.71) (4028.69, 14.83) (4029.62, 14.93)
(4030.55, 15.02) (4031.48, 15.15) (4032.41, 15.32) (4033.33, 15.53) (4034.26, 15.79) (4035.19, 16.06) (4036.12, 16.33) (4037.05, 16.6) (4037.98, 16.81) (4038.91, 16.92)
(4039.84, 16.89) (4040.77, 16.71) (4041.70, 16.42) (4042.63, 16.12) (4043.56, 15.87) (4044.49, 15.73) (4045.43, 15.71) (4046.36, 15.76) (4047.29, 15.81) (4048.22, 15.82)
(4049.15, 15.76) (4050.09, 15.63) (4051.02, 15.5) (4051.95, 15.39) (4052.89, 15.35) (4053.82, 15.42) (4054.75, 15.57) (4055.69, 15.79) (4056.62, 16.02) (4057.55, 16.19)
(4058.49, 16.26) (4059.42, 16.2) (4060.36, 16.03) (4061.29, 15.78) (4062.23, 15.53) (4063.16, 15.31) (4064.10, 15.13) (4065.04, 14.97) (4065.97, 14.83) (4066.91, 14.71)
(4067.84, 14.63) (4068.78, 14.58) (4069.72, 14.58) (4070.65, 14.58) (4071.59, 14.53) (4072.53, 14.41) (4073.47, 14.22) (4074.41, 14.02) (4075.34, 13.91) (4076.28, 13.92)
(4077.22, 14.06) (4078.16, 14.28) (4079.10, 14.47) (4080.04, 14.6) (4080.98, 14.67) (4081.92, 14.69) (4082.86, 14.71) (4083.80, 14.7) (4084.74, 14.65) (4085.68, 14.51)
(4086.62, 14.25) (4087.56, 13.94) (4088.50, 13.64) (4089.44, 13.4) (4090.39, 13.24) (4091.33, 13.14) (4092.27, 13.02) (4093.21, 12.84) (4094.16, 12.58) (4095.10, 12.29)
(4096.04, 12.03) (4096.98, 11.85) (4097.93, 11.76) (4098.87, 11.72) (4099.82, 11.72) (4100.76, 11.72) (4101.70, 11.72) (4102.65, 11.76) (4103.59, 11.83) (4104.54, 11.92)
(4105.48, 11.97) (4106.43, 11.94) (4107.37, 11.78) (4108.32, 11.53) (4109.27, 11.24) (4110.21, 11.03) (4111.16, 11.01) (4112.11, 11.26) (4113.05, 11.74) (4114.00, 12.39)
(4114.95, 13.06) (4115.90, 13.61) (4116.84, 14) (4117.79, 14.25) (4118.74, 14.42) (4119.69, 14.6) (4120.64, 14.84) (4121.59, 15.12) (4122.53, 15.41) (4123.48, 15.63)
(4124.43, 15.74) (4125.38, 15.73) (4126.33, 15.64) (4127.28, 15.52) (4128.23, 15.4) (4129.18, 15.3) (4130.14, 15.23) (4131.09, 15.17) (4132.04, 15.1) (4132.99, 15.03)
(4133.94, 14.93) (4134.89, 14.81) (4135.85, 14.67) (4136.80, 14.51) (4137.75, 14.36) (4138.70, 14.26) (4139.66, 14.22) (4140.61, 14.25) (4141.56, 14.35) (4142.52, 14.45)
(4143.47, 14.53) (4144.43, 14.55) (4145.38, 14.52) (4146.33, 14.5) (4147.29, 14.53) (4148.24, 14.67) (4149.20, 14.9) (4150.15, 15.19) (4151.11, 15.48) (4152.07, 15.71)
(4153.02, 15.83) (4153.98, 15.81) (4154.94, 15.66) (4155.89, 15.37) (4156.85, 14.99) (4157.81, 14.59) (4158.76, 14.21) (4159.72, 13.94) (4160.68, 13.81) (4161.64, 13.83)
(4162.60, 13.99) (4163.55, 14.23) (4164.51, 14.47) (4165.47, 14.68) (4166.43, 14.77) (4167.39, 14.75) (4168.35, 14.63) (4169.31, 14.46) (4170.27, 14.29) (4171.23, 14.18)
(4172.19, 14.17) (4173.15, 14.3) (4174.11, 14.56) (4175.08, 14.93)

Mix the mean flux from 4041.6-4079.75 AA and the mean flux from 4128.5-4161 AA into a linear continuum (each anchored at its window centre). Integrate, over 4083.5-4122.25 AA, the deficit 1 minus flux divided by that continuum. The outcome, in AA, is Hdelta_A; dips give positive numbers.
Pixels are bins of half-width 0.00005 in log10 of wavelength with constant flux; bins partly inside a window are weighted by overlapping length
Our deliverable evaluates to 5.76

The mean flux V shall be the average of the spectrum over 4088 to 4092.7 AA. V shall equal 13.3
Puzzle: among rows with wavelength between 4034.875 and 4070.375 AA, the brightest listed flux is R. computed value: 16.92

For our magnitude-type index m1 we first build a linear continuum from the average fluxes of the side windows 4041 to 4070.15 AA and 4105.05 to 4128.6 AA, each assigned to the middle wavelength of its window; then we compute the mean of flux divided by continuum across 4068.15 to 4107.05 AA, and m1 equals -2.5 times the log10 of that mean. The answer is 0.09 mag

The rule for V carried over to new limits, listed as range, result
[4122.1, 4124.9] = 15.6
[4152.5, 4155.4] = 15.8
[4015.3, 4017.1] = 16.5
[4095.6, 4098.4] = 11.9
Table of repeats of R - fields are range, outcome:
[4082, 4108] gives 14.71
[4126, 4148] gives 15.64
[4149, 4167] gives 15.83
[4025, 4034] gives 15.53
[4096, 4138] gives 15.74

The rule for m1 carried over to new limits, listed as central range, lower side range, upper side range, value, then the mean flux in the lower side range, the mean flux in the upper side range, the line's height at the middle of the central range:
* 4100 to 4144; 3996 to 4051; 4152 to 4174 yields 0.08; 15.4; 14.6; 14.9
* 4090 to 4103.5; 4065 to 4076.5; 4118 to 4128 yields 0.21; 14.5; 15.2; 14.8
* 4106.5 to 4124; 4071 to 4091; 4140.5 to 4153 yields 0.11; 14.2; 14.8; 14.5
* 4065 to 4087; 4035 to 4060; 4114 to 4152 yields 0.08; 16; 14.8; 15.6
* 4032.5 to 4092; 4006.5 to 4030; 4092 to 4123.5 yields -0.10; 15.1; 12.6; 13.9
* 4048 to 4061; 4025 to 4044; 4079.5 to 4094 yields -0.05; 15.7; 14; 15.1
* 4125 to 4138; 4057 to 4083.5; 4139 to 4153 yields -0.03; 14.9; 14.7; 14.8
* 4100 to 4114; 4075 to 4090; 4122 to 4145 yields 0.25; 14.3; 15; 14.6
